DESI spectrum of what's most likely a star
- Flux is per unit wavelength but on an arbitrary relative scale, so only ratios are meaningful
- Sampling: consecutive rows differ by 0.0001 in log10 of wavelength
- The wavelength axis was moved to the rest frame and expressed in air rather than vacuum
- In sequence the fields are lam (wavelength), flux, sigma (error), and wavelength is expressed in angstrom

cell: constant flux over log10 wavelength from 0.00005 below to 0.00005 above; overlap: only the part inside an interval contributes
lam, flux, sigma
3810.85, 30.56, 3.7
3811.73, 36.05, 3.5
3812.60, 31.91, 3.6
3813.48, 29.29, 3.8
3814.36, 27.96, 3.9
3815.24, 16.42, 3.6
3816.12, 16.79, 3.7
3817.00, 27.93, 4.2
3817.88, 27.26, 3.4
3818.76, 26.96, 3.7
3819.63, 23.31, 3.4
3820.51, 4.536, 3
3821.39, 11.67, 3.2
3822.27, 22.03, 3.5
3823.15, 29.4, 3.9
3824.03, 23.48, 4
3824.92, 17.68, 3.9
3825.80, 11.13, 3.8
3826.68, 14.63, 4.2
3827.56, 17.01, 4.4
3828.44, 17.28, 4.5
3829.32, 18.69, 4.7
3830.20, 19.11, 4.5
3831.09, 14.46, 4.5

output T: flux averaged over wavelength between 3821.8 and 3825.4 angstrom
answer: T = 22.9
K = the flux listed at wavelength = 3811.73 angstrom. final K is 36.05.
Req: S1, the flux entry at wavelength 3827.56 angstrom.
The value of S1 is 17.01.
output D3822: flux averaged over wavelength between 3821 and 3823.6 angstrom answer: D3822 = 21.2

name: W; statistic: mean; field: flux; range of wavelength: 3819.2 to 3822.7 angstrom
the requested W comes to 15.3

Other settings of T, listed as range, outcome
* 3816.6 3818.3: 27.6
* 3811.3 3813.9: 32.5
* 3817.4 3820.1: 25.7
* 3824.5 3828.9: 15.6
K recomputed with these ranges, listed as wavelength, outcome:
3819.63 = 23.31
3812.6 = 31.91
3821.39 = 11.67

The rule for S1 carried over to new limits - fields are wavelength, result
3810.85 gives 30.56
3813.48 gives 29.29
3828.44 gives 17.28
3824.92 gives 17.68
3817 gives 27.93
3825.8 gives 11.13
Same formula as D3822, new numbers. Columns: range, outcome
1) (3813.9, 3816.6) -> 20.5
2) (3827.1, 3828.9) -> 17.2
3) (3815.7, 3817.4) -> 22.3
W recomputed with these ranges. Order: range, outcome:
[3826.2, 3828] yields 15.7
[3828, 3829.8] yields 18.1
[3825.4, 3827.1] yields 12.9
